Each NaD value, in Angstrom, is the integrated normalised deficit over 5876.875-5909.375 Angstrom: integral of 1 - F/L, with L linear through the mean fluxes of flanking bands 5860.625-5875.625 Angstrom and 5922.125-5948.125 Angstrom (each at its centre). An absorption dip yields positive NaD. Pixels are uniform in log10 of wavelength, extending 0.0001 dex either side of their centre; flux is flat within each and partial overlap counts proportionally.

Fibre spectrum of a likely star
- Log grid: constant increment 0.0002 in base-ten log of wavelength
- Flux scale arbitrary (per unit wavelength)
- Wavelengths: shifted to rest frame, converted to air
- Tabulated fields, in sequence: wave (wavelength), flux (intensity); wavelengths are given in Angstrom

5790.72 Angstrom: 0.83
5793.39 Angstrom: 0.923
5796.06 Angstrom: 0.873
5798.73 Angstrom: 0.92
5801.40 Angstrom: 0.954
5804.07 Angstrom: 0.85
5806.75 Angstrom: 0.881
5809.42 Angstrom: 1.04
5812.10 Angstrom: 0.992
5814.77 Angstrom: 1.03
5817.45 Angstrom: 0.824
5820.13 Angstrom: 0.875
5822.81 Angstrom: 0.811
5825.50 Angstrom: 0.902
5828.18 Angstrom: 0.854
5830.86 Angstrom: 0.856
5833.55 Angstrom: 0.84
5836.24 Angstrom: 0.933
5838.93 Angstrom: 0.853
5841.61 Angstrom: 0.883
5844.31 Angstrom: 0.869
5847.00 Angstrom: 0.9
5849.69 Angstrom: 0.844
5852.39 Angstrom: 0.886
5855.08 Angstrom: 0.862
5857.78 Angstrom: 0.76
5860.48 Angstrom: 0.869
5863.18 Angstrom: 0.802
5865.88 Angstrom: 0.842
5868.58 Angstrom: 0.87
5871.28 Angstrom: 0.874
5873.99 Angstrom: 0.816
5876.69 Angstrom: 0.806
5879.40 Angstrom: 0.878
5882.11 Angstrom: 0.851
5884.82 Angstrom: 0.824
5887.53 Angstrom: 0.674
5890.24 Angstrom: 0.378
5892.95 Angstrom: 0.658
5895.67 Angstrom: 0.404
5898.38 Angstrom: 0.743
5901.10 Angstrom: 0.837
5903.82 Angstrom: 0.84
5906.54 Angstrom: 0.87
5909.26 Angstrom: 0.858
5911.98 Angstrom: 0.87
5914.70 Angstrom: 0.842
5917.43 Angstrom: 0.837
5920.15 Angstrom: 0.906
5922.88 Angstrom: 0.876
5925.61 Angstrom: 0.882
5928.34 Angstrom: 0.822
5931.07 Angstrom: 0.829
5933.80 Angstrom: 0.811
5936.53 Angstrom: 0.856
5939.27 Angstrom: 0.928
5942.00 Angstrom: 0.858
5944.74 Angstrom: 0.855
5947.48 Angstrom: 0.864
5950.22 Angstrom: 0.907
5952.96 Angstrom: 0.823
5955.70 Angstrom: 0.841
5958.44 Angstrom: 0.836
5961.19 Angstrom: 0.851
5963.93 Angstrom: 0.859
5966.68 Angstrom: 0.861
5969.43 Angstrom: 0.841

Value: 4.4 Angstrom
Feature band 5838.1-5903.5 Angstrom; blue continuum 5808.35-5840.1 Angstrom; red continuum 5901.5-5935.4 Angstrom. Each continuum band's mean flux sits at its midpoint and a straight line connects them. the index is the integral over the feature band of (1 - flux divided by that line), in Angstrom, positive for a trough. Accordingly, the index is 6.4 Angstrom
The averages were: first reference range 0.9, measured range 0.791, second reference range 0.853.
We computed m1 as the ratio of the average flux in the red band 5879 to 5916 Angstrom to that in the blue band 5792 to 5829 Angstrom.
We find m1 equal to 0.82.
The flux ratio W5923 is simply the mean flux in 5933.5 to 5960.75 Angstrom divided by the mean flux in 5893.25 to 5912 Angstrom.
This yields 1.13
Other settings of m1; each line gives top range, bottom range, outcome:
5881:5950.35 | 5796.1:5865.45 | 0.91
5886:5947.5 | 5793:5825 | 0.87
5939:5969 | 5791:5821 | 0.93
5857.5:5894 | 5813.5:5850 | 0.89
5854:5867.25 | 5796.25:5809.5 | 0.90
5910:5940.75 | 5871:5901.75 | 1.19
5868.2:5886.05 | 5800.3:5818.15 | 0.90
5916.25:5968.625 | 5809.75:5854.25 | 0.97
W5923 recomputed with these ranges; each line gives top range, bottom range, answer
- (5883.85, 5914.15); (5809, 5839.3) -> 0.81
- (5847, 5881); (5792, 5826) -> 0.92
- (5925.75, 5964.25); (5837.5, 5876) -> 1.00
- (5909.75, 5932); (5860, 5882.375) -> 1.02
